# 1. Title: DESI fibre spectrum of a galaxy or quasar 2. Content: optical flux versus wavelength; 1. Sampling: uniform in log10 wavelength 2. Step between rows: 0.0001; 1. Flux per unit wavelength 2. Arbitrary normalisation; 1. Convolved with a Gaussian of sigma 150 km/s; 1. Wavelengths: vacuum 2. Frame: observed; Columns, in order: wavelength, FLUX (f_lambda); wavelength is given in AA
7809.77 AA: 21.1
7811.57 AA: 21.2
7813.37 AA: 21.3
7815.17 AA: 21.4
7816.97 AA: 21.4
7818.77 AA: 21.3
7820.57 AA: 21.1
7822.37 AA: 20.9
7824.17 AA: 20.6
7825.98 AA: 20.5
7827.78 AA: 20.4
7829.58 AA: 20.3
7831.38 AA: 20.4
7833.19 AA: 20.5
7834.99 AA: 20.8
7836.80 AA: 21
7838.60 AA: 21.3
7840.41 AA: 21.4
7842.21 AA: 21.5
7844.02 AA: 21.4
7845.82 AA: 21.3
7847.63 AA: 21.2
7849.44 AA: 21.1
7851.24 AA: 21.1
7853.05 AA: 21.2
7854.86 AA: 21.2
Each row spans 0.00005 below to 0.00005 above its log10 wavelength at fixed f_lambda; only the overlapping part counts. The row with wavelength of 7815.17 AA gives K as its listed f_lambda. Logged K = 21.4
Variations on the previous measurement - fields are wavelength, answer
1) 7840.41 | 21.4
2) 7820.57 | 21.1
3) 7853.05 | 21.2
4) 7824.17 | 20.6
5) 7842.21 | 21.5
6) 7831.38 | 20.4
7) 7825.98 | 20.5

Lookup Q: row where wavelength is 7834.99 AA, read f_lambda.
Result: 20.8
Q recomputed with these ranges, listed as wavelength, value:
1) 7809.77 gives 21.1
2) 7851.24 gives 21.1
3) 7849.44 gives 21.1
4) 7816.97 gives 21.4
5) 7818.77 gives 21.3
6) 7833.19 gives 20.5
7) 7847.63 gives 21.2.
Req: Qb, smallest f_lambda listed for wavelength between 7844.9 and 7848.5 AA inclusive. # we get 21.2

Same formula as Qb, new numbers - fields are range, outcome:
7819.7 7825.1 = 20.6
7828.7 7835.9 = 20.3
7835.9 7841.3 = 21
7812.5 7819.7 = 21.3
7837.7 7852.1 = 21.1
